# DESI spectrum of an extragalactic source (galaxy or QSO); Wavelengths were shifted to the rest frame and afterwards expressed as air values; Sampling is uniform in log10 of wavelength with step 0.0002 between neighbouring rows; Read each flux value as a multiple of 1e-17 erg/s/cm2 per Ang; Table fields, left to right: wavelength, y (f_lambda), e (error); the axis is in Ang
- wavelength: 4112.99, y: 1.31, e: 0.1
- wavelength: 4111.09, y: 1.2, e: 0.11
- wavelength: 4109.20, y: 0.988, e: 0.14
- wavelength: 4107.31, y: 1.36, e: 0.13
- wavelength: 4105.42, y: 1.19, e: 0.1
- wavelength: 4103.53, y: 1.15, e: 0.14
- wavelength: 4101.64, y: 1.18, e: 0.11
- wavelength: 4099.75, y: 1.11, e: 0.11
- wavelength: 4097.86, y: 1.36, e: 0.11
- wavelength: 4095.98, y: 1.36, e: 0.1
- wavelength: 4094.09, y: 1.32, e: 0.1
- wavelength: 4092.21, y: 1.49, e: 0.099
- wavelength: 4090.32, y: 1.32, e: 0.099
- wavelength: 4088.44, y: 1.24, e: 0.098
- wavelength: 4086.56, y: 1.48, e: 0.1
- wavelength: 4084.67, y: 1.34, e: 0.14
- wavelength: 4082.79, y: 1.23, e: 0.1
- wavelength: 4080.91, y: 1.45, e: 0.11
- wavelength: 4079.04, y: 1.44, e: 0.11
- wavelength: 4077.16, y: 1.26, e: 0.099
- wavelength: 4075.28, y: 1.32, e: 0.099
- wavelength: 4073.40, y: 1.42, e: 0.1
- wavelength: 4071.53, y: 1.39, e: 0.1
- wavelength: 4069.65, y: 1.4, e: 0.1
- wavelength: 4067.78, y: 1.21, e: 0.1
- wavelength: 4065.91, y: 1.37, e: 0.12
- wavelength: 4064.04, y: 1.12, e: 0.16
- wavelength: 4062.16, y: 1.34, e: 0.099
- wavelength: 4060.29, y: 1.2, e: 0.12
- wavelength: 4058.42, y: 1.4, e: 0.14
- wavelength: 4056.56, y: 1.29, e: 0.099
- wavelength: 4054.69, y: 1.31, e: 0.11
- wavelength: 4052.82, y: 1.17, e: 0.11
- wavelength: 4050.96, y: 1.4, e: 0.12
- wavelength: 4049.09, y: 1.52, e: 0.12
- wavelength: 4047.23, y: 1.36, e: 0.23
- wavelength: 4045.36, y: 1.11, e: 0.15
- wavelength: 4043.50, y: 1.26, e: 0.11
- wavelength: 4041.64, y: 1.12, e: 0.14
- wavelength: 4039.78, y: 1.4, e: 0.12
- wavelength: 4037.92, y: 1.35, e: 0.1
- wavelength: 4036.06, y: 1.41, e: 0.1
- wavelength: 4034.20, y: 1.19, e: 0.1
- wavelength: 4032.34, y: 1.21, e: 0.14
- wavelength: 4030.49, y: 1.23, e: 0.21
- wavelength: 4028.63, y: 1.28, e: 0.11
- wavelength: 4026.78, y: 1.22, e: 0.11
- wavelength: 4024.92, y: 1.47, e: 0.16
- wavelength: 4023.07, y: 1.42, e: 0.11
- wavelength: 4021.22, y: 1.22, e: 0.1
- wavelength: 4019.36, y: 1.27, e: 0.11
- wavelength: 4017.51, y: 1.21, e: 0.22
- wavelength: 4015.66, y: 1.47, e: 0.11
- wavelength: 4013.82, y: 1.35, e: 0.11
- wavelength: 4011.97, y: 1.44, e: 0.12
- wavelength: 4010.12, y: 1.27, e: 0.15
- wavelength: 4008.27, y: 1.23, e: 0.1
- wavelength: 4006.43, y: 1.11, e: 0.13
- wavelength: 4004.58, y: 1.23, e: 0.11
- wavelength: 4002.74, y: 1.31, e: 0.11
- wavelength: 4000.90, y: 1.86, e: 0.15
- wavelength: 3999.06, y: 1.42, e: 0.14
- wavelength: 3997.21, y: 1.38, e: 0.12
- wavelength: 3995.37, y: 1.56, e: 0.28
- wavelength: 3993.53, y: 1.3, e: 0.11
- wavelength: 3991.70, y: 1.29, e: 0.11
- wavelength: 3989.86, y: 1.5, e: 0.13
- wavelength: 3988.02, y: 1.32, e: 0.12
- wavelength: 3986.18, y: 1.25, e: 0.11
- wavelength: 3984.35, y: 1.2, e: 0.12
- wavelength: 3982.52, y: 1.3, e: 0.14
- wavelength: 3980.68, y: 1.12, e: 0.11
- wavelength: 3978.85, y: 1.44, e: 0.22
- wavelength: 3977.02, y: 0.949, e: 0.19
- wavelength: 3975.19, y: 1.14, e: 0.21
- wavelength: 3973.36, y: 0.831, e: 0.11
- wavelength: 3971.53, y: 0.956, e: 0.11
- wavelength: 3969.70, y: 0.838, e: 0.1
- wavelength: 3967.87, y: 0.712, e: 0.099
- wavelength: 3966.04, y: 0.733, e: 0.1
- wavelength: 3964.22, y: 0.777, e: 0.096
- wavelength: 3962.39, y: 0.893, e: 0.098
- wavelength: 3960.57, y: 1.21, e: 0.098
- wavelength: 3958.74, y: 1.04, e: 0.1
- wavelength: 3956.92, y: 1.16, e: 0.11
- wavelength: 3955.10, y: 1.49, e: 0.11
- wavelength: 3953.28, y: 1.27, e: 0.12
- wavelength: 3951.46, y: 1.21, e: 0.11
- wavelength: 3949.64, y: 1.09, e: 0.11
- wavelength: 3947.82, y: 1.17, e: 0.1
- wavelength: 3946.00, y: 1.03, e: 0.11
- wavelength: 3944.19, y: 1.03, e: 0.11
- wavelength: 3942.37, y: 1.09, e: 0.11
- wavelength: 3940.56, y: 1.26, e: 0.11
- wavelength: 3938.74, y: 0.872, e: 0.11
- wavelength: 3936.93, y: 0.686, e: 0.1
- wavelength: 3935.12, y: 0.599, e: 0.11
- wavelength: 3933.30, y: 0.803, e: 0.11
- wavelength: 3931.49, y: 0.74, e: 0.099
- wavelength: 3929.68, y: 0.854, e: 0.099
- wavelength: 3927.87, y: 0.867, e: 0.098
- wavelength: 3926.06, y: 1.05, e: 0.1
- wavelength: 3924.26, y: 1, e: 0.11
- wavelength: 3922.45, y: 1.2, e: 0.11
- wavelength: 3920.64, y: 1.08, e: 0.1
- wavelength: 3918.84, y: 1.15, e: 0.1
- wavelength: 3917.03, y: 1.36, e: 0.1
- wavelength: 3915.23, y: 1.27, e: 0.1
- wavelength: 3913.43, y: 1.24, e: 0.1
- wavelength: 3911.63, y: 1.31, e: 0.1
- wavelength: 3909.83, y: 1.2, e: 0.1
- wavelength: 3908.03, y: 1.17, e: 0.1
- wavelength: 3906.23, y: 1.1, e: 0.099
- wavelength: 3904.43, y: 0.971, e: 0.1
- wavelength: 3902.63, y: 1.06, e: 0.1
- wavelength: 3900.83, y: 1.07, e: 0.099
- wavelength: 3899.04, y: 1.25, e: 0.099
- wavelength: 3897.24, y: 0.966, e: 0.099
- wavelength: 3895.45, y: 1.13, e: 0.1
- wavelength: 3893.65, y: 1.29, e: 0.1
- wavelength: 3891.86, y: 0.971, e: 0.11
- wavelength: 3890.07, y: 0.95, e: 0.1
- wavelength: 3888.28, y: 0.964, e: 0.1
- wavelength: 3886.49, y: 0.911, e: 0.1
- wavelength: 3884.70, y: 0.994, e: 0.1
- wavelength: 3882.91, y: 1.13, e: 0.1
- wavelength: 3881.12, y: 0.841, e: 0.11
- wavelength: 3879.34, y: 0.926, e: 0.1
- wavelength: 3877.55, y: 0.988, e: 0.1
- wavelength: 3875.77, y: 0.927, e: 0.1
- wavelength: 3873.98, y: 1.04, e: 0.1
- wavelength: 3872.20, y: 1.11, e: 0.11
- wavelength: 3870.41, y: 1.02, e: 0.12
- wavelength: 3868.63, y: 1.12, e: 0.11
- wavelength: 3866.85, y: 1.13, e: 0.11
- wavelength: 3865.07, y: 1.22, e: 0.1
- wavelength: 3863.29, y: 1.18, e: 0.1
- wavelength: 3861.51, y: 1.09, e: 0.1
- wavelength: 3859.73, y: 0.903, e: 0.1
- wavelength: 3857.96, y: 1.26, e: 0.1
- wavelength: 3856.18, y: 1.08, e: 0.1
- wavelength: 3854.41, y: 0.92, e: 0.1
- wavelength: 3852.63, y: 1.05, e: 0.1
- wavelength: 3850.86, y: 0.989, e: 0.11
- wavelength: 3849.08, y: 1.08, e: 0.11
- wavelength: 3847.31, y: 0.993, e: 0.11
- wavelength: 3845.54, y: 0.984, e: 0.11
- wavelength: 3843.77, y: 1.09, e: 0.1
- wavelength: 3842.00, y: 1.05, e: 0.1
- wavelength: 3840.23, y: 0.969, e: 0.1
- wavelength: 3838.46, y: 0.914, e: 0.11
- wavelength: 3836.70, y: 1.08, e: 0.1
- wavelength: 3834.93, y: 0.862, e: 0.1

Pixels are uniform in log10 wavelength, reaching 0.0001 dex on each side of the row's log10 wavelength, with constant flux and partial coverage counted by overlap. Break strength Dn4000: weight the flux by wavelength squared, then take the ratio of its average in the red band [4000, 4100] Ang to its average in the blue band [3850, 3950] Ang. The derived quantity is 1.36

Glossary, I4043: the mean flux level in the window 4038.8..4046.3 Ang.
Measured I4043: 1.22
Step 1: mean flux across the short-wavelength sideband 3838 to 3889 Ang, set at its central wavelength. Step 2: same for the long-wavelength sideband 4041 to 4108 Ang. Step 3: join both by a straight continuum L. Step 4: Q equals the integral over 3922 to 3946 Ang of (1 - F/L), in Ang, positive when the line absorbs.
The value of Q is 4.22 Ang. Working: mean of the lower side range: 1.03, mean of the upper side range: 1.31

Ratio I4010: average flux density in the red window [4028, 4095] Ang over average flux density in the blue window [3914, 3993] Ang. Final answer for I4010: 1.2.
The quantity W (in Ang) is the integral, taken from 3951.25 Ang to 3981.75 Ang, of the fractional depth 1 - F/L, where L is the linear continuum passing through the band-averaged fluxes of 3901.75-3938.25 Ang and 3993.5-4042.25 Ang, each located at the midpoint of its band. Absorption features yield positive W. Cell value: 3.4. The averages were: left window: 1.03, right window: 1.33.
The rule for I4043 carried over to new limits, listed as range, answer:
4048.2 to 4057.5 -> 1.34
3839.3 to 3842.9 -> 1.01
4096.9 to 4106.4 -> 1.2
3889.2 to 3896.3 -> 1.09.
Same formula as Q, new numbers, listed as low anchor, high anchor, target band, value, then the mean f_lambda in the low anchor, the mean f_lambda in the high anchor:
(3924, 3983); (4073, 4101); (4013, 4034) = -2.15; 1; 1.34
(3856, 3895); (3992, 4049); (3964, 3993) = 3.53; 1.05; 1.32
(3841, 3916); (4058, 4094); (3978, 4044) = -3.96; 1.07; 1.34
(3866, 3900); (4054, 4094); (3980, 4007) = -3.13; 1.03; 1.33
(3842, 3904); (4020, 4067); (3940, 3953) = 0.28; 1.05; 1.29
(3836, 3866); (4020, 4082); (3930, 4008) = 5.46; 1.05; 1.31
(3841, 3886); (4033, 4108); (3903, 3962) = 2.73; 1.04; 1.31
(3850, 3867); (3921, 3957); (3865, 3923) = -2.03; 1.08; 1.02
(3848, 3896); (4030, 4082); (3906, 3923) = -1.65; 1.04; 1.31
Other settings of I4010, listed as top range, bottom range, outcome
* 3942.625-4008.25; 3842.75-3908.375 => 1.12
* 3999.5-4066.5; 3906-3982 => 1.25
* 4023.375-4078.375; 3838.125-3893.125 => 1.27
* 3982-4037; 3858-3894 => 1.28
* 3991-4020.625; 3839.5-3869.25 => 1.27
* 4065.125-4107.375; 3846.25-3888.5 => 1.27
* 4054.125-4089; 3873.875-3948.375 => 1.28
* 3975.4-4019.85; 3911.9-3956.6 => 1.24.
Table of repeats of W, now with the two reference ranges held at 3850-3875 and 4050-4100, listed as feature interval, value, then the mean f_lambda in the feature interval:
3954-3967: 1.6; 1.05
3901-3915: -0.2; 1.15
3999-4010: -0.9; 1.35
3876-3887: 1.4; 0.965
